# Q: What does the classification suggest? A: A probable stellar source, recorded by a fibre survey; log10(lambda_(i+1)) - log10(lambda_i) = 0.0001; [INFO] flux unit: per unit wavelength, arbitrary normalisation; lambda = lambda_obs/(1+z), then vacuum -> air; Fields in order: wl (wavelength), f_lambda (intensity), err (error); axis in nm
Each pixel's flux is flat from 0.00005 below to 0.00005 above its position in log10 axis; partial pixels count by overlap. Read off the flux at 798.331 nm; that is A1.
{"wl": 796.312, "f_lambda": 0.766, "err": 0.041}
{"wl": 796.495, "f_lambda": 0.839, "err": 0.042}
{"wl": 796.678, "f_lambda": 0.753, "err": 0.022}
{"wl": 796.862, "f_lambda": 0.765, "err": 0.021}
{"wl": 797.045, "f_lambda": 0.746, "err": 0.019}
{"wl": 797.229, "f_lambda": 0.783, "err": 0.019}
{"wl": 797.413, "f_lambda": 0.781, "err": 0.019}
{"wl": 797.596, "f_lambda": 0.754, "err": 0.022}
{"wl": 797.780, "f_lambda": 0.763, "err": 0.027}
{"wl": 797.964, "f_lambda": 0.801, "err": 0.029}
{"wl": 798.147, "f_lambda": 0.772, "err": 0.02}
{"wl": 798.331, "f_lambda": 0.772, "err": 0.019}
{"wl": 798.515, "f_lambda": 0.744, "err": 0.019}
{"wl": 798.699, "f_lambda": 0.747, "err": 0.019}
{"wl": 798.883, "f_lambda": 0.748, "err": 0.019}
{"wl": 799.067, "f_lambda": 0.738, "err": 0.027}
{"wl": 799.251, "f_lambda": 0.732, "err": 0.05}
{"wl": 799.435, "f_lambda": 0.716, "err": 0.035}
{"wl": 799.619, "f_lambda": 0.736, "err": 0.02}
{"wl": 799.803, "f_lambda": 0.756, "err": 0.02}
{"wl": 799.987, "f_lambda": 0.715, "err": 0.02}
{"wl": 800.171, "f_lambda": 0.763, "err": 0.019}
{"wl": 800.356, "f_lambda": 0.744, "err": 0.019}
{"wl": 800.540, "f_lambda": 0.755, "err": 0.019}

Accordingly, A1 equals 0.772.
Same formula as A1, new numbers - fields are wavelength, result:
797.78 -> 0.763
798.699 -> 0.747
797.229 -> 0.783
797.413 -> 0.781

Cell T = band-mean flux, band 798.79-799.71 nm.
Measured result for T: 0.734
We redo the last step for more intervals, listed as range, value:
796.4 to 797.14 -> 0.776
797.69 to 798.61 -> 0.77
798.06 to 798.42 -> 0.772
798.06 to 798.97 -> 0.756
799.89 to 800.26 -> 0.74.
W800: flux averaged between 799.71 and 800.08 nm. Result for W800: 0.737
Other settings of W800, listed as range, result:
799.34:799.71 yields 0.726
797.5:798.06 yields 0.774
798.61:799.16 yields 0.744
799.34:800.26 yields 0.738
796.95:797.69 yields 0.766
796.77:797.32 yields 0.764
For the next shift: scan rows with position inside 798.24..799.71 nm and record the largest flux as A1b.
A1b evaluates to 0.772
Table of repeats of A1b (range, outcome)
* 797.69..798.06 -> 0.801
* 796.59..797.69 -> 0.783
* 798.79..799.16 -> 0.748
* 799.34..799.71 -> 0.736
